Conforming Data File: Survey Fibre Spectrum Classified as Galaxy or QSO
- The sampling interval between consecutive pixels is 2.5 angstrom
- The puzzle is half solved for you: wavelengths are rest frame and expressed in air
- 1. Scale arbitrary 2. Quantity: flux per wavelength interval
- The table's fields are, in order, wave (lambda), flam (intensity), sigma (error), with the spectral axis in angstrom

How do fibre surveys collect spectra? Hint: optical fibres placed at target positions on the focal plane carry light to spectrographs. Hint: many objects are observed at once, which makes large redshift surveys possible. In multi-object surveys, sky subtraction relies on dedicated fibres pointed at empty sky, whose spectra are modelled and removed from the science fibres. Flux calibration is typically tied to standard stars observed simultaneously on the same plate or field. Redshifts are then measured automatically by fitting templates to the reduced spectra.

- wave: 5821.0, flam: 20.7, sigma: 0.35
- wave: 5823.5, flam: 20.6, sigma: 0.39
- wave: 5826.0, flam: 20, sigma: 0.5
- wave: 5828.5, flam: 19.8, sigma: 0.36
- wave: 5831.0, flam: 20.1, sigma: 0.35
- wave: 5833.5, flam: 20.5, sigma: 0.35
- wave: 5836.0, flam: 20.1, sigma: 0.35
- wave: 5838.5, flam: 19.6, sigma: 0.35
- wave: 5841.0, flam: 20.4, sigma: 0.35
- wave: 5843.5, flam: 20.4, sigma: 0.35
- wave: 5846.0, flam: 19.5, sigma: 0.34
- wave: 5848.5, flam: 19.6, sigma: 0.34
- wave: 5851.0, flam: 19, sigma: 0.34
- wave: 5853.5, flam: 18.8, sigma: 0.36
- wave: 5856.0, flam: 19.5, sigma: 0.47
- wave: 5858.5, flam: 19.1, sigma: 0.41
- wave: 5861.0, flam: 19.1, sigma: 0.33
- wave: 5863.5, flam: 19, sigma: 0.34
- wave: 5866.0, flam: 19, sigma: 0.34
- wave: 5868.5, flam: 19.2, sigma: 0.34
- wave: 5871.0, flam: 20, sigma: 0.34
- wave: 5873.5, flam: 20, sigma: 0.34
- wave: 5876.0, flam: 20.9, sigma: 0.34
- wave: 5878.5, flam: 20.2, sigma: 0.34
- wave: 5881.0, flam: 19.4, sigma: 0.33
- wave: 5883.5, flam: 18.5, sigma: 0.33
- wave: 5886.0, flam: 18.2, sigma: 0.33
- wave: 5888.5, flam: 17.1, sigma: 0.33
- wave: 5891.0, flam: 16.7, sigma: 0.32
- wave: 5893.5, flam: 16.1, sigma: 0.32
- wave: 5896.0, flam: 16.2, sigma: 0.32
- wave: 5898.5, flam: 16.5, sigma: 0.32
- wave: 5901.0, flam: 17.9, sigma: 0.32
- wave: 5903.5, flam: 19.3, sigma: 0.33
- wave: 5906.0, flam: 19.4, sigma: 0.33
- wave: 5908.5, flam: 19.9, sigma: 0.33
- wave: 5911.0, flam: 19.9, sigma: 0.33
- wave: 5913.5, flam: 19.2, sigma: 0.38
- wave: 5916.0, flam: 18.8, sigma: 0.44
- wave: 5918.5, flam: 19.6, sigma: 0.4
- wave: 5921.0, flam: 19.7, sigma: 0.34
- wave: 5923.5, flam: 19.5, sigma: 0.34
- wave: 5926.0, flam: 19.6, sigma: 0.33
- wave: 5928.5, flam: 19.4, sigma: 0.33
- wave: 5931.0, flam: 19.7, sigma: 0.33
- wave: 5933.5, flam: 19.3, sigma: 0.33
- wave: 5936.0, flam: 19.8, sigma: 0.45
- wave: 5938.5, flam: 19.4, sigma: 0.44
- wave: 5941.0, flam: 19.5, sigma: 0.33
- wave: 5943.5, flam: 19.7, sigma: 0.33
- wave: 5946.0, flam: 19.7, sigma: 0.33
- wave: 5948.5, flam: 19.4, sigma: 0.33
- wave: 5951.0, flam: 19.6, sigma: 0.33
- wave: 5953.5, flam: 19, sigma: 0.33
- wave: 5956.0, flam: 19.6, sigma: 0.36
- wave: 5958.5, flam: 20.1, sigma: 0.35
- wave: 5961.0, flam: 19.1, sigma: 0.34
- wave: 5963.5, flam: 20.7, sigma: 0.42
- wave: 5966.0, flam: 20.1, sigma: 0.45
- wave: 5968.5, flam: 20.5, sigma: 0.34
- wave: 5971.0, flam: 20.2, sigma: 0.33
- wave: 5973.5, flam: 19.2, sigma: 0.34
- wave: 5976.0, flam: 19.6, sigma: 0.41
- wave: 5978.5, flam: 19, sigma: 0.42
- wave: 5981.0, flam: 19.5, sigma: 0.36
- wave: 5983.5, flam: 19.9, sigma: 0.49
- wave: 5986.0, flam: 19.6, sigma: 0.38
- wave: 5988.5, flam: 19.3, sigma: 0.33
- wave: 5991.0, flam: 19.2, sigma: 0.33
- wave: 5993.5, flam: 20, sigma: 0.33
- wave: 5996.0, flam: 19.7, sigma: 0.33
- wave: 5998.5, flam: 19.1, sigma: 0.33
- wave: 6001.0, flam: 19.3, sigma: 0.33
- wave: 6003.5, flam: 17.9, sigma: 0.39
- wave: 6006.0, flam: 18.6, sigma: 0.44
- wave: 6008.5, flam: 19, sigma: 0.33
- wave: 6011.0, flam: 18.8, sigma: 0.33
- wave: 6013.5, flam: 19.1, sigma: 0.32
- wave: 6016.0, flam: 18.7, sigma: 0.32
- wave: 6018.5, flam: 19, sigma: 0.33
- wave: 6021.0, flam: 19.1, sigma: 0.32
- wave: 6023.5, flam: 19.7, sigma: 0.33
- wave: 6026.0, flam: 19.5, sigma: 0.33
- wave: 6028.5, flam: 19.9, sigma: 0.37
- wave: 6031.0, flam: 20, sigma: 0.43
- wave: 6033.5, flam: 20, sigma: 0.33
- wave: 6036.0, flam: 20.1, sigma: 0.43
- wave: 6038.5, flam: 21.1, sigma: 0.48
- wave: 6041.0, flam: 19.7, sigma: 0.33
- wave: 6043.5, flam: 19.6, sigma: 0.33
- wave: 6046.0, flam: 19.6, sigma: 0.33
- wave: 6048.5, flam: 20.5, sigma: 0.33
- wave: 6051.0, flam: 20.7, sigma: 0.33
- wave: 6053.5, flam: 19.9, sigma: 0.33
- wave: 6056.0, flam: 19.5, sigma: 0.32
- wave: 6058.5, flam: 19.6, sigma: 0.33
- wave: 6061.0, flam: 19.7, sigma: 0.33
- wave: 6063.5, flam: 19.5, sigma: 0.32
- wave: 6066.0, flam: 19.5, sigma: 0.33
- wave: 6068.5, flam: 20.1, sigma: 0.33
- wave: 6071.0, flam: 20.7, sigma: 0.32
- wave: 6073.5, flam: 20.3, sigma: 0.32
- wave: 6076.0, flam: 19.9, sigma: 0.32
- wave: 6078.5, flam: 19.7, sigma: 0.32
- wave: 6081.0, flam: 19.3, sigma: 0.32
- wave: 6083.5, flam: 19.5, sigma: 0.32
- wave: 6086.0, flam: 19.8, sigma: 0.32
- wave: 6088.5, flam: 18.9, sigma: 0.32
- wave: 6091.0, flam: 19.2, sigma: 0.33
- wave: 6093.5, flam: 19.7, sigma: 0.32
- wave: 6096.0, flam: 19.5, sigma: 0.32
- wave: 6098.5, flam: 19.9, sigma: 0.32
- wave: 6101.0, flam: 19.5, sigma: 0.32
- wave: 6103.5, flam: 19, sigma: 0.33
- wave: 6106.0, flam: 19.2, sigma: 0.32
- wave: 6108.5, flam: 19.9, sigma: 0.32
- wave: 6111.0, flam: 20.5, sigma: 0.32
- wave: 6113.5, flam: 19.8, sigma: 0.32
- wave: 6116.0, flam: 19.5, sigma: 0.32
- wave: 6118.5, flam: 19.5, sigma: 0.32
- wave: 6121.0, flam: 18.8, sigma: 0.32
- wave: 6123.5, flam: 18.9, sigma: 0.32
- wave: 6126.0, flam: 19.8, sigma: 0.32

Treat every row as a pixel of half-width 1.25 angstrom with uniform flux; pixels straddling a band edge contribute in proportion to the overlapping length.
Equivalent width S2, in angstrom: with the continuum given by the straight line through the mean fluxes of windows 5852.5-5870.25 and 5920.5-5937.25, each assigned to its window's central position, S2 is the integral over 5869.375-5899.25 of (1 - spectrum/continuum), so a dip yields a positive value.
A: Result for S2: 1.42 angstrom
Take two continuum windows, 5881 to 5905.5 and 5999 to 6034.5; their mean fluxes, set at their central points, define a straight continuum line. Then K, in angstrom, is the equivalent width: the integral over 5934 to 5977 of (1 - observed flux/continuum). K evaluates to -3.1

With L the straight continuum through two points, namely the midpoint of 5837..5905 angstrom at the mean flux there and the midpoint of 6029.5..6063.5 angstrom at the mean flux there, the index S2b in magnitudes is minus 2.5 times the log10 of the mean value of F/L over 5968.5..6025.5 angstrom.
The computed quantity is 0.02 mag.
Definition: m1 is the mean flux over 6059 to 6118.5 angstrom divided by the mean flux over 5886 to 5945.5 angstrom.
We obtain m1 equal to 1.05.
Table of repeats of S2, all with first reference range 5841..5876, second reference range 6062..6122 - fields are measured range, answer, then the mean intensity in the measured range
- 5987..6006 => 0.39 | 19.2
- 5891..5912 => 1.59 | 18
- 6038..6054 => -0.42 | 20.1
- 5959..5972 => -0.37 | 20.1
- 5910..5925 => 0.06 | 19.4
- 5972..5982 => 0.11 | 19.3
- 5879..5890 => 0.63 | 18.4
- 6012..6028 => 0.31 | 19.2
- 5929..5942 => 0.00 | 19.5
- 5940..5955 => 0.05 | 19.5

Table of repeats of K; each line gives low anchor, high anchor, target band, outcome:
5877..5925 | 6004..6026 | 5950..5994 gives -1.98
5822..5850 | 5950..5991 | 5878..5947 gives 3.43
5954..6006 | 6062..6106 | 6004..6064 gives -0.02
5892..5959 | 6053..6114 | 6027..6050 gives -0.64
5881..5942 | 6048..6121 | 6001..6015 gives 0.39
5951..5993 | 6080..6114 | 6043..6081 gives -0.63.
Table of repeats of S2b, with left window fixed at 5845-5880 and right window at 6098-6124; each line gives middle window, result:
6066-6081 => -0.028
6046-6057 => -0.033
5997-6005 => 0.040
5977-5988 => 0.001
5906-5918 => 0.002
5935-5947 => -0.007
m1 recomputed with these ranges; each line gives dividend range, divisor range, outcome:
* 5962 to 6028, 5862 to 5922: 1.03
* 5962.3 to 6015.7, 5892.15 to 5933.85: 1.03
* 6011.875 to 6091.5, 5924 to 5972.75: 1.00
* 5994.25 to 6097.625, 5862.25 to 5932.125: 1.04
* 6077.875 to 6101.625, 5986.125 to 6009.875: 1.02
